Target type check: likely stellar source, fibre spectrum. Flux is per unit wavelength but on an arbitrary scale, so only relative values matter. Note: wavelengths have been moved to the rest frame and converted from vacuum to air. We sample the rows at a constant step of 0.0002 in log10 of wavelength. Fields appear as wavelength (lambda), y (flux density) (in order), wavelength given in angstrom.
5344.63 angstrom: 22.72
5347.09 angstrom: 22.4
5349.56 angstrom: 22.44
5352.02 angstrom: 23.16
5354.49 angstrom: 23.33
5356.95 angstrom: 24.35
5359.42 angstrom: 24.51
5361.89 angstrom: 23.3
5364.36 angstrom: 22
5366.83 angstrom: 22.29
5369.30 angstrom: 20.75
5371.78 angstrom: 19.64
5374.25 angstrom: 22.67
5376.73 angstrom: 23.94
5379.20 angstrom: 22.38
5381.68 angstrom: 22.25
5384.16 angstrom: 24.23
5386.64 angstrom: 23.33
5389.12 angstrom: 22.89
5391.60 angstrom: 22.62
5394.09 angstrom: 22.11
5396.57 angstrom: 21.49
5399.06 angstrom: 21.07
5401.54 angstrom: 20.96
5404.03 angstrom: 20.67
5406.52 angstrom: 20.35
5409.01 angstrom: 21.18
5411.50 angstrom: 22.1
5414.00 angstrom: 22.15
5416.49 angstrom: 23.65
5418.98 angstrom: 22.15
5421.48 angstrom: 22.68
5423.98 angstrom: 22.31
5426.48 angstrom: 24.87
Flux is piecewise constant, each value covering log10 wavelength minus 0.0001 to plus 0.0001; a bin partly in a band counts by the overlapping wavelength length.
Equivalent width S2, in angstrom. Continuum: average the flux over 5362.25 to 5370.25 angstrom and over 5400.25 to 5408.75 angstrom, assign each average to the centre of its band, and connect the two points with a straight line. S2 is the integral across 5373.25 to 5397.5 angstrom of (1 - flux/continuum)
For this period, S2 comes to -1.7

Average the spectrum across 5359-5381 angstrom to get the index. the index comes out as 22.3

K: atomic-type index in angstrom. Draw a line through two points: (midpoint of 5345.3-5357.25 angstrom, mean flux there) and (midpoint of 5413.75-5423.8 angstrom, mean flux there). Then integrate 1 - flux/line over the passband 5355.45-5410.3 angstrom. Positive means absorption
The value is 1.5 angstrom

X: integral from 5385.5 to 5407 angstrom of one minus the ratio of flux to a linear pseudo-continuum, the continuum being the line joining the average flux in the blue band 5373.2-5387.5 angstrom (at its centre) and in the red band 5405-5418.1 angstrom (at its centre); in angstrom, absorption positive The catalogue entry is 0.70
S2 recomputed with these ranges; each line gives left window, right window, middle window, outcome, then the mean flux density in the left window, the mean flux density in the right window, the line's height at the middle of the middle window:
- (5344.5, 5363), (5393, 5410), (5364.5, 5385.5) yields 0.1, 23.3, 21.1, 22.3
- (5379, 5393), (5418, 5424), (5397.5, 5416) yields 1.1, 23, 22.4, 22.6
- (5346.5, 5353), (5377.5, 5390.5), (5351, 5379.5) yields 0.2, 22.7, 23.1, 22.8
